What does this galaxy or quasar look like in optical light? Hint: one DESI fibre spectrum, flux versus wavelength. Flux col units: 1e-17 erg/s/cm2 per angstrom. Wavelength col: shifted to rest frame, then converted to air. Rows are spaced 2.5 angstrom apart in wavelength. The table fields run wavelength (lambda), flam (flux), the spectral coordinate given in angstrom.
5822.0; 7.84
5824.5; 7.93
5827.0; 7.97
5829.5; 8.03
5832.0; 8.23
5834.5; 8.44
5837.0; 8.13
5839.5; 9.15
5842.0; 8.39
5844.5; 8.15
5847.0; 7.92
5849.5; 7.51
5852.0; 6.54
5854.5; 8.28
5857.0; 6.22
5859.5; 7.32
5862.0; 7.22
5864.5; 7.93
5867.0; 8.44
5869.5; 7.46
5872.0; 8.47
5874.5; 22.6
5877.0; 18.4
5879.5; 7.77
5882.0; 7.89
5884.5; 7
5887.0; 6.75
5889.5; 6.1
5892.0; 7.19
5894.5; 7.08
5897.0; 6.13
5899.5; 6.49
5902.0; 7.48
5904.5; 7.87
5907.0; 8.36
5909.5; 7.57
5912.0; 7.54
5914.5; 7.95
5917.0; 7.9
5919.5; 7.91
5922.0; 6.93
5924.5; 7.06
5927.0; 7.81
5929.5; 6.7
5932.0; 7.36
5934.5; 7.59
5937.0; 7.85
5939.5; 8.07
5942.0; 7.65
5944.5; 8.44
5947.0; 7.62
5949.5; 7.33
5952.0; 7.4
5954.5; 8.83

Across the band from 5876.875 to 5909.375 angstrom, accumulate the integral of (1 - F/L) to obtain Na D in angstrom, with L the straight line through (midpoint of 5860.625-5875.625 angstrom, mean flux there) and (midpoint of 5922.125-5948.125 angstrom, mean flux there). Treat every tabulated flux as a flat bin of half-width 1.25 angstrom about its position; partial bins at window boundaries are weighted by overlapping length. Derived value 5.59 angstrom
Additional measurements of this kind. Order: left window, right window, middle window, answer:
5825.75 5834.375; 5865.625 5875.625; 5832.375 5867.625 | 6.8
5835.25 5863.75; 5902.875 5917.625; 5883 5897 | 1.8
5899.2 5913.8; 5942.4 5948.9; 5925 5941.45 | 0.6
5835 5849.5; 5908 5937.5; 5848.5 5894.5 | -4.6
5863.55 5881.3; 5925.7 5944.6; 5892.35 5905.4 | 3.8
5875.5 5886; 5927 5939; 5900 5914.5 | 2.0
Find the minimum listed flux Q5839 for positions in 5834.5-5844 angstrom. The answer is 8.13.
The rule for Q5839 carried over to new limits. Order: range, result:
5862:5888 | 6.75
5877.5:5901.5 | 6.1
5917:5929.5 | 6.7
